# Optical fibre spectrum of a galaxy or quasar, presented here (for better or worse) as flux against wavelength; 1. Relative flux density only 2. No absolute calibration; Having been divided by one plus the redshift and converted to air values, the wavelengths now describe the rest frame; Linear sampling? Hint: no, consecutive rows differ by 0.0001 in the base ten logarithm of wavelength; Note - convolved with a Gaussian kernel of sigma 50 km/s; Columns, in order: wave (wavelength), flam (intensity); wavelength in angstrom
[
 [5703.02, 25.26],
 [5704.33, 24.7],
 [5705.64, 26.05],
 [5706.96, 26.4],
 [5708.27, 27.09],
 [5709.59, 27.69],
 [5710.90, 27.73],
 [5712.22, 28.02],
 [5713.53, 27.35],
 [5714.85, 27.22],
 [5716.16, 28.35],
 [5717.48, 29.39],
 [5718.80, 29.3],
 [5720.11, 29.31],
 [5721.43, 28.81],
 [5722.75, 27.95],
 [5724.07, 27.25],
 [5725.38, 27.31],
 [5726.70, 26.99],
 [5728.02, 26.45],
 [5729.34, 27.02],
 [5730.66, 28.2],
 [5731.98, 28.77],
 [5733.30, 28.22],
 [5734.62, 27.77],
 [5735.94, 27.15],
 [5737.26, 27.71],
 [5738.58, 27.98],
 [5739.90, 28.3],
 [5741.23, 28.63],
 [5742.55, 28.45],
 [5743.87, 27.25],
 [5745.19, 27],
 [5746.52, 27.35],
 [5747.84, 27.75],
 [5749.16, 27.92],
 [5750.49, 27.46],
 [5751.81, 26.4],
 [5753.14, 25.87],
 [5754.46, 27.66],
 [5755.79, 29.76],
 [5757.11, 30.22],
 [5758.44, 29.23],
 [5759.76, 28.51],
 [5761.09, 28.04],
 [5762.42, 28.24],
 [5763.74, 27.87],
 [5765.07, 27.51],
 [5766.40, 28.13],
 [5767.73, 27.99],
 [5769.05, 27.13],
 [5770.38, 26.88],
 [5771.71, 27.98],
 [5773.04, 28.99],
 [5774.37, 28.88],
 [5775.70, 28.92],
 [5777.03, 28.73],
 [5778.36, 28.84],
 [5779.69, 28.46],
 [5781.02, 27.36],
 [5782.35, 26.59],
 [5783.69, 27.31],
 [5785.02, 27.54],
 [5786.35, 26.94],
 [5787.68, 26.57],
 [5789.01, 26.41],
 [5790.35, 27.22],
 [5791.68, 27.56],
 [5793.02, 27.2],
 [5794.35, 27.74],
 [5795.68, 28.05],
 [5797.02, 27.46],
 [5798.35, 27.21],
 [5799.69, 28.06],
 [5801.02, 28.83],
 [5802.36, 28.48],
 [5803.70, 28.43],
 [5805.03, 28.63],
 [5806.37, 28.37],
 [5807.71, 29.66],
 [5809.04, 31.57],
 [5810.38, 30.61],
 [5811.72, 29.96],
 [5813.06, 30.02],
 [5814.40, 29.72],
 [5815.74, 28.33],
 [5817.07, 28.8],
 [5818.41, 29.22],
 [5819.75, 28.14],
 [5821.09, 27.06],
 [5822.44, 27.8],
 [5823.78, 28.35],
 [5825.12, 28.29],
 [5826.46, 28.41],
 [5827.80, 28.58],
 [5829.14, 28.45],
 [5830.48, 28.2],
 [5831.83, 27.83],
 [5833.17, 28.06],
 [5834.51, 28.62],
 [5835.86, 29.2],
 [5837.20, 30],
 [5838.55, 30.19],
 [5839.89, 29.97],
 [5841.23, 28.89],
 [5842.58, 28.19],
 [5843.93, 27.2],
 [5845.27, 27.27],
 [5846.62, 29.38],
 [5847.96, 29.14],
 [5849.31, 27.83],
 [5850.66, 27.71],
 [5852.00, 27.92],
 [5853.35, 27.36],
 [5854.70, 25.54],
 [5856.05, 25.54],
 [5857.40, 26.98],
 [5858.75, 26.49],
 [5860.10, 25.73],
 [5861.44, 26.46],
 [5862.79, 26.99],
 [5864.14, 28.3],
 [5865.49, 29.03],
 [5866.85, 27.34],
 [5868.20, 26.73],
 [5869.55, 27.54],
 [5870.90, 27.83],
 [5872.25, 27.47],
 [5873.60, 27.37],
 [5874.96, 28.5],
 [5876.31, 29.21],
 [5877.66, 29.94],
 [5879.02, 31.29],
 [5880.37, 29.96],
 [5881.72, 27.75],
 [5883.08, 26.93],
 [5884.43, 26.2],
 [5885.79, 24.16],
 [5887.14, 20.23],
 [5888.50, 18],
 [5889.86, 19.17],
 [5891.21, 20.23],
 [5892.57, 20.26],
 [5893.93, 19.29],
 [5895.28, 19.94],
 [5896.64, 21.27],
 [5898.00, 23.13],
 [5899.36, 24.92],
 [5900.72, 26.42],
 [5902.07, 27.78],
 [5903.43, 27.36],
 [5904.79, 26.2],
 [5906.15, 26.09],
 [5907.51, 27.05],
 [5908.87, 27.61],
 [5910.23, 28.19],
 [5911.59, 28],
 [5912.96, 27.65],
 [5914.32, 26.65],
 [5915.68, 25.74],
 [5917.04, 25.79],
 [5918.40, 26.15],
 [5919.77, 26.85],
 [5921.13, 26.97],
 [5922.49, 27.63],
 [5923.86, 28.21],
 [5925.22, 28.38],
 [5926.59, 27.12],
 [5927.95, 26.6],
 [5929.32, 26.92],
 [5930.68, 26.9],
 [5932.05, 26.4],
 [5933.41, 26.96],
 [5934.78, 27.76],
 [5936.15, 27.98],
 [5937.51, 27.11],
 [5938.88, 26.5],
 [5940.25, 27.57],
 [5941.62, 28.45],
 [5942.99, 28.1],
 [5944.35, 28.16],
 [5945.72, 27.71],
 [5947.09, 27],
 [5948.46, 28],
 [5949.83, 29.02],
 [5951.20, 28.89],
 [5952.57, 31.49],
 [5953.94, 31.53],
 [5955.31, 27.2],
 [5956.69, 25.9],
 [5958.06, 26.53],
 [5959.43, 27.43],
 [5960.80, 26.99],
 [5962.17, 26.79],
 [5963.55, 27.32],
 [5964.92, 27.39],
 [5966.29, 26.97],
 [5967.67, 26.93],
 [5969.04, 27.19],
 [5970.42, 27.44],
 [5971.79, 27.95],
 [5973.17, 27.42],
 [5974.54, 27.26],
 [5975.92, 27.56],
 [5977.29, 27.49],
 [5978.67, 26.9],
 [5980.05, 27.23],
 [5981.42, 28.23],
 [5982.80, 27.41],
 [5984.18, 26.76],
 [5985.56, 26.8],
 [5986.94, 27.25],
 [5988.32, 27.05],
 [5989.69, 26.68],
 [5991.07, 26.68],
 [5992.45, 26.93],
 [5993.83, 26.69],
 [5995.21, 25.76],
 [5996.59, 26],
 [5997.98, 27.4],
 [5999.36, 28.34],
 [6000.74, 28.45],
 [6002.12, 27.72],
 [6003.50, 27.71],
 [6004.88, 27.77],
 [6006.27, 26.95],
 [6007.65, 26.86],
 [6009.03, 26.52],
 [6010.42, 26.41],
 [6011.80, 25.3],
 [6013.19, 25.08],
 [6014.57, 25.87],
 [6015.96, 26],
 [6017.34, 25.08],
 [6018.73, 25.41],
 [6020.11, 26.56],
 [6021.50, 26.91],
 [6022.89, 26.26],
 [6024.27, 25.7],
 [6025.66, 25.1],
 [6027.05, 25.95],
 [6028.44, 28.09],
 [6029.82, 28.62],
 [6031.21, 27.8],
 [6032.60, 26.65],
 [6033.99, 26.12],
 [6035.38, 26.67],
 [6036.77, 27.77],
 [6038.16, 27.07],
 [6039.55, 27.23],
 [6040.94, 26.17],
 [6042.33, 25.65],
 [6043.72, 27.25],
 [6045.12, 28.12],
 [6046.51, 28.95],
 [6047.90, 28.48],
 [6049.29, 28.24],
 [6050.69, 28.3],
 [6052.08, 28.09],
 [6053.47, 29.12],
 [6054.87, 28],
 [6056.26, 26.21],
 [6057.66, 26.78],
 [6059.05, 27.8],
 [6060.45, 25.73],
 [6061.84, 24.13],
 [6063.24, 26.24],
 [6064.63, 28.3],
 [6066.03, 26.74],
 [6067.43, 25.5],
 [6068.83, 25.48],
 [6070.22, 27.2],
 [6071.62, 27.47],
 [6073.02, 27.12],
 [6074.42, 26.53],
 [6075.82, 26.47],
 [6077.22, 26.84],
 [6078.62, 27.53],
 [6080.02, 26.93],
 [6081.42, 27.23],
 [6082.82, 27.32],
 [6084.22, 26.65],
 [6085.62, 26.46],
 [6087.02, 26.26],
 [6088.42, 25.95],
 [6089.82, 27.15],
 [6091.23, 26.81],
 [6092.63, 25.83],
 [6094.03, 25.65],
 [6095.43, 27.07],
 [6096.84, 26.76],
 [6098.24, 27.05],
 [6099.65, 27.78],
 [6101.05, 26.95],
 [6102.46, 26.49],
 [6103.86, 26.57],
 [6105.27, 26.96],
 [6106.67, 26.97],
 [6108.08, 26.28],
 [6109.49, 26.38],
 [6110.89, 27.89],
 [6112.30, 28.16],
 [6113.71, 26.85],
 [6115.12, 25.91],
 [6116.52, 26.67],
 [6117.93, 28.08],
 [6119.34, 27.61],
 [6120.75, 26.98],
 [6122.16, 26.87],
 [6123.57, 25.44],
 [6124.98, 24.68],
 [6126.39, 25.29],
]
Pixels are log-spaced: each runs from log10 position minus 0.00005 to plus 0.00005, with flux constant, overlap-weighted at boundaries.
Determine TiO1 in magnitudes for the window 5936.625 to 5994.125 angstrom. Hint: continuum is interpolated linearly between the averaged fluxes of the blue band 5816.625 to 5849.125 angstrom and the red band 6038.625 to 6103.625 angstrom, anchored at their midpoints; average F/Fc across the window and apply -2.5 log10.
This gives 0.00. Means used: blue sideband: 28.5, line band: 27.5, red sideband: 27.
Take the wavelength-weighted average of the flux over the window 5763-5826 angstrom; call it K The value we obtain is 28.2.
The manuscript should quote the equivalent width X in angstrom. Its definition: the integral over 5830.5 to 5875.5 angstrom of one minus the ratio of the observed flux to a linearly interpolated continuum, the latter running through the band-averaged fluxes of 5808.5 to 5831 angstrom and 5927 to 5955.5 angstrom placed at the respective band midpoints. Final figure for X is 1.3 angstrom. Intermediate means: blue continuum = 28.9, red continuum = 27.9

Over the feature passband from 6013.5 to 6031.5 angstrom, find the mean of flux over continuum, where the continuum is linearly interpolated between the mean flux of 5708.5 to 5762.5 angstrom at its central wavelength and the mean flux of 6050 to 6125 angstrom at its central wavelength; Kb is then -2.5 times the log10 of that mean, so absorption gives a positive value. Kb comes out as 0.028 mag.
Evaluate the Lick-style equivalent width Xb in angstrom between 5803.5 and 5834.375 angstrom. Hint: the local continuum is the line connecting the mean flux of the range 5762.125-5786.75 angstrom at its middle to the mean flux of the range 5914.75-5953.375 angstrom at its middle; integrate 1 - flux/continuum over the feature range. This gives -1.1 angstrom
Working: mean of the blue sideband 27.9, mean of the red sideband 27.5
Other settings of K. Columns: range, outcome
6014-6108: 26.8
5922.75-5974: 27.6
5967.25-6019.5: 26.9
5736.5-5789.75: 27.9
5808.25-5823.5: 29.2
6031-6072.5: 27.1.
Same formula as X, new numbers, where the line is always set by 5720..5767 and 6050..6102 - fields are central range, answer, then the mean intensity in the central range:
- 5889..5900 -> 2.59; 21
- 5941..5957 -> -0.75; 28.5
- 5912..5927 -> 0.17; 27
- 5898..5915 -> 0.33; 26.8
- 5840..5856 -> -0.16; 27.8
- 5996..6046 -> 0.50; 26.7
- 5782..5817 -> -0.72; 28.3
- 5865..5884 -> -0.58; 28.3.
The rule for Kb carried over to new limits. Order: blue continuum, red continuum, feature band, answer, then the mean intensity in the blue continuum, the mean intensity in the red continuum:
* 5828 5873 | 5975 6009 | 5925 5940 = 0.01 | 27.9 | 27.2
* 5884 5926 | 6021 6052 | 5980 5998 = -0.02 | 24.9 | 27.2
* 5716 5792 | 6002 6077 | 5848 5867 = 0.01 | 27.9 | 26.8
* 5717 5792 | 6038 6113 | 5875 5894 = 0.11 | 27.9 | 27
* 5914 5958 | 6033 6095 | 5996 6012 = 0.00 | 27.5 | 26.9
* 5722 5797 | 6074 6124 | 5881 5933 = 0.09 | 27.8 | 26.8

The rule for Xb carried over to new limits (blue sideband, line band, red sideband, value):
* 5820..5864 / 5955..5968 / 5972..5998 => 0.1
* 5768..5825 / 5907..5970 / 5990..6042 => -0.6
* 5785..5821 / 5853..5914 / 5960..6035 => 4.1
